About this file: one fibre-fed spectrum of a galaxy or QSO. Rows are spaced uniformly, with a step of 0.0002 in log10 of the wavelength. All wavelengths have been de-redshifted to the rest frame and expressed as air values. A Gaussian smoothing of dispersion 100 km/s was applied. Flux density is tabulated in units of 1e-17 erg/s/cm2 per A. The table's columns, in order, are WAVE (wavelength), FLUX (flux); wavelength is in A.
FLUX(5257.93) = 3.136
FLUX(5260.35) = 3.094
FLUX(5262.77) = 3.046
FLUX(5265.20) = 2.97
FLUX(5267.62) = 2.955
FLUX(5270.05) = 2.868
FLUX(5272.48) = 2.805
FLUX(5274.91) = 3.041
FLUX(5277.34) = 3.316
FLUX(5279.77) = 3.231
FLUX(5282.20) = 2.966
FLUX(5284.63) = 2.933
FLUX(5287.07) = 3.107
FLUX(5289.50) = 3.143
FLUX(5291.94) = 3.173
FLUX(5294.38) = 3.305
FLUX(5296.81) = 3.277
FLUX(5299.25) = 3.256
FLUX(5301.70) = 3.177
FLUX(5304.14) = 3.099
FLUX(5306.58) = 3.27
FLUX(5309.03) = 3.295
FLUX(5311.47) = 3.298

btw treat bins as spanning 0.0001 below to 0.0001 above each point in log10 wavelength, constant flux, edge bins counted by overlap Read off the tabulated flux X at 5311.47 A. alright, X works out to 3.298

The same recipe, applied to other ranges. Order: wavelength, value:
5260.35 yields 3.094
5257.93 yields 3.136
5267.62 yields 2.955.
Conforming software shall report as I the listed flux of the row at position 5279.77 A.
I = 3.231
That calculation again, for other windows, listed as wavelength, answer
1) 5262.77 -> 3.046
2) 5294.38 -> 3.305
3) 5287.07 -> 3.107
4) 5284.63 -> 2.933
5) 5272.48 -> 2.805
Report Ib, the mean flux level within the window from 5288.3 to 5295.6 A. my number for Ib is 3.21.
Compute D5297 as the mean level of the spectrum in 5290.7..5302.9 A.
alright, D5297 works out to 3.24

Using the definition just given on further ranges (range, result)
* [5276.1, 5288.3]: 3.11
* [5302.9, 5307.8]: 3.19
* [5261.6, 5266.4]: 3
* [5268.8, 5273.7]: 2.83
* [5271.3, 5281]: 3.1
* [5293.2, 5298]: 3.3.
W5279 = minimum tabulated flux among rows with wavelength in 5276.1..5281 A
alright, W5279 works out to 3.231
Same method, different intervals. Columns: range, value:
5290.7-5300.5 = 3.173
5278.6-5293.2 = 2.933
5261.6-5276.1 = 2.805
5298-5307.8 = 3.099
